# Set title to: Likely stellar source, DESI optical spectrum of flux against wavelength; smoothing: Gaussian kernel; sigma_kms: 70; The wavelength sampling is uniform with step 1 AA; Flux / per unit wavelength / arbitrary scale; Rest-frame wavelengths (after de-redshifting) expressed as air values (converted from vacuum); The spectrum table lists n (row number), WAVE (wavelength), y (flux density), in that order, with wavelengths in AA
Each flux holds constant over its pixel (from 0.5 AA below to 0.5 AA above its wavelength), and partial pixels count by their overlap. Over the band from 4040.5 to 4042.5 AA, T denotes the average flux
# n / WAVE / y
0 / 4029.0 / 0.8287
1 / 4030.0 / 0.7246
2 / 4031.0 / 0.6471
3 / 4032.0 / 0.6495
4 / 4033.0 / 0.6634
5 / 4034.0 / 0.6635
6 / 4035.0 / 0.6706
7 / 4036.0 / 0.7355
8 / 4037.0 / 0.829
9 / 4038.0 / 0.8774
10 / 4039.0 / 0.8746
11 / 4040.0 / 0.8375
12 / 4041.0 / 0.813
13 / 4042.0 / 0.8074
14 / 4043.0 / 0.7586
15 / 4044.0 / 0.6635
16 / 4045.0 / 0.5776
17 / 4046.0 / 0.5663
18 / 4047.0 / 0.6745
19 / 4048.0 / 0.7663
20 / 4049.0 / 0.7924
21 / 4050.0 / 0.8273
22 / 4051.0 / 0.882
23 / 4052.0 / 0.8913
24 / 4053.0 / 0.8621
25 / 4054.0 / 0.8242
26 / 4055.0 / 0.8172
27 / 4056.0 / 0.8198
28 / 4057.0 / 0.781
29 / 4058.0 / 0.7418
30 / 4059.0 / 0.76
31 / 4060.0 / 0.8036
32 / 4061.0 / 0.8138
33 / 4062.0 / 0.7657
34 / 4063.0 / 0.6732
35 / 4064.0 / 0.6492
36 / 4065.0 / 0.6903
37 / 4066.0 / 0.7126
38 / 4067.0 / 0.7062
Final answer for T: 0.81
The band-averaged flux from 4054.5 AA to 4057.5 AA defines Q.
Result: 0.806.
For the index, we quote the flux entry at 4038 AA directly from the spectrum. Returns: 0.8774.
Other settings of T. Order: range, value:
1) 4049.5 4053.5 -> 0.866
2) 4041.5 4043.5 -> 0.783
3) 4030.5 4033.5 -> 0.653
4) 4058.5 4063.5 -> 0.763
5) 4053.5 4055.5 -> 0.821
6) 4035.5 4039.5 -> 0.829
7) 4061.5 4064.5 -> 0.696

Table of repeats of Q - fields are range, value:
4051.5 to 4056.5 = 0.843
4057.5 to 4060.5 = 0.768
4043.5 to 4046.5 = 0.602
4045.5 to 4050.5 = 0.725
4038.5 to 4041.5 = 0.842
